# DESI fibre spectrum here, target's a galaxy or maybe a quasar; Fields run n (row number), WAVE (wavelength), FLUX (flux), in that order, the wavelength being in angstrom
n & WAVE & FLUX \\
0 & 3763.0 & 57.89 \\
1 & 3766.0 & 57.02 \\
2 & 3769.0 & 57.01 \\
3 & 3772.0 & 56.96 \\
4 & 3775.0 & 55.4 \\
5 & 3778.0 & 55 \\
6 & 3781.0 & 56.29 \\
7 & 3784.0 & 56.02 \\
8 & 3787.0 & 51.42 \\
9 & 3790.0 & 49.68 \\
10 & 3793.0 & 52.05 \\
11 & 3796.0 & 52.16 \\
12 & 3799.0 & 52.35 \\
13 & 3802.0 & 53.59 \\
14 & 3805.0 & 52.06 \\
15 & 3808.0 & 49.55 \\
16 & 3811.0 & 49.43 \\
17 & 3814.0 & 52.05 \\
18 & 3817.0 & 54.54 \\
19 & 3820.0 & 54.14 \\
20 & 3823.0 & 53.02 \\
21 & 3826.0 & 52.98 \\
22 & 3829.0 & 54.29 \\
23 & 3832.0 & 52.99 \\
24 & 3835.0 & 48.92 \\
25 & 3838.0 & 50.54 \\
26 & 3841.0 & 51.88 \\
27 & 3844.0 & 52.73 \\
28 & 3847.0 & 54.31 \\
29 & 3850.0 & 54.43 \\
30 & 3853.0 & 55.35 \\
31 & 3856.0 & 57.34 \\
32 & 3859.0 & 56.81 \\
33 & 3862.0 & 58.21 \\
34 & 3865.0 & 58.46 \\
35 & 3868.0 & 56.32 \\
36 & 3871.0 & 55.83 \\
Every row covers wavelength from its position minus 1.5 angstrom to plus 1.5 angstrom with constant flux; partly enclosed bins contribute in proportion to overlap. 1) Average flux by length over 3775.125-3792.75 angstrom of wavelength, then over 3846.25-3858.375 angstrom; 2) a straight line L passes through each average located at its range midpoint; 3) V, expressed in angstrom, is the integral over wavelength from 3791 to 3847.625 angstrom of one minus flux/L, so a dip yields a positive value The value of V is 2.5 angstrom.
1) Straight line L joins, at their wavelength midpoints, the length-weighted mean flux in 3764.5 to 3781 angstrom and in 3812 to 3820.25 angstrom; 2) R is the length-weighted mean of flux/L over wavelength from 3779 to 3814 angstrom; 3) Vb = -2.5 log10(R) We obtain 0.05 mag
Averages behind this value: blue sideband 56.3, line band 52.3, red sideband 53.2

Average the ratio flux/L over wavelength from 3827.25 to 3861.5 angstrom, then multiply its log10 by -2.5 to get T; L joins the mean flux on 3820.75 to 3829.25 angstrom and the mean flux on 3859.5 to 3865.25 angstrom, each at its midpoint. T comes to 0.04 mag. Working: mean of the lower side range 53.4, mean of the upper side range 58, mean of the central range 53.7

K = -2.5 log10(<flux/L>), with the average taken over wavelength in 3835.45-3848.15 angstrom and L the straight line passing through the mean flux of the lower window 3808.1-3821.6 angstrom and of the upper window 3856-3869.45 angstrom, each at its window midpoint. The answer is 0.06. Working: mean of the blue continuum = 52.2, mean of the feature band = 52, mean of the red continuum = 57.4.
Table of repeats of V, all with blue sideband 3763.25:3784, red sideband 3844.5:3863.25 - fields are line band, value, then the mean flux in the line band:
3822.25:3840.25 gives 1.3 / 52.1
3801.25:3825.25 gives 1.6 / 52.3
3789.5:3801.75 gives 0.9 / 51.9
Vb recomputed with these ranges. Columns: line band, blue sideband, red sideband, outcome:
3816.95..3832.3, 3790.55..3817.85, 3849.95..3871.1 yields 0.000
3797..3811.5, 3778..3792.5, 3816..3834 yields 0.039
